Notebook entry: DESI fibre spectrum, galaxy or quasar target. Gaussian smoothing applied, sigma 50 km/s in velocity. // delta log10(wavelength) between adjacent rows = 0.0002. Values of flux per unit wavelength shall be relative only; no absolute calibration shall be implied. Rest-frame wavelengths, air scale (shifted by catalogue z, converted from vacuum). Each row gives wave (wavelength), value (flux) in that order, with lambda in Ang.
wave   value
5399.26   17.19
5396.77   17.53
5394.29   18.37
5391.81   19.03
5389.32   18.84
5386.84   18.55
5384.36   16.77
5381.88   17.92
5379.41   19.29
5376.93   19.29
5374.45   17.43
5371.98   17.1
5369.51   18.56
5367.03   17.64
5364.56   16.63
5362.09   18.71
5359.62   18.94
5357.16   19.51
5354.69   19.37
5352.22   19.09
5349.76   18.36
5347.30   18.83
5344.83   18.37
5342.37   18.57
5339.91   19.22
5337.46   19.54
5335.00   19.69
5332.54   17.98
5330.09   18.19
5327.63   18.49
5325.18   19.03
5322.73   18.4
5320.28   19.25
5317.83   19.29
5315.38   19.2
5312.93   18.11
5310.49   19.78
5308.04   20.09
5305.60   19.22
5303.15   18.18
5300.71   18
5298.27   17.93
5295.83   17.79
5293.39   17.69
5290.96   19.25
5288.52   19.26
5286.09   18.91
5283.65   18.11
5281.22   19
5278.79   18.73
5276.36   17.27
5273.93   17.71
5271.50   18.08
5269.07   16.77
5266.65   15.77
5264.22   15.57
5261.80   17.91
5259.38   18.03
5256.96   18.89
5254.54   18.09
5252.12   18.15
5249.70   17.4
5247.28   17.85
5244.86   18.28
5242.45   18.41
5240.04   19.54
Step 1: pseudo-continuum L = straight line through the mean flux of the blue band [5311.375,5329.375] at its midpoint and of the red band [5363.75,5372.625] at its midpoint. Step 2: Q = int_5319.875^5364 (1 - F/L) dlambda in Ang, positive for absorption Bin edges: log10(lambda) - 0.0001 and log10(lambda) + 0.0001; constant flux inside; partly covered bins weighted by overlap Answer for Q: -1.4 Ang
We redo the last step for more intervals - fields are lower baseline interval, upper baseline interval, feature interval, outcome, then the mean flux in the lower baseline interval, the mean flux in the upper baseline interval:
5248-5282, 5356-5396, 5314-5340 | -1.3 Ang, 17.7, 18.3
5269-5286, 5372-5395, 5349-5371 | -0.3 Ang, 18.1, 18.3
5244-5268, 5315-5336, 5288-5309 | -0.3 Ang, 17.6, 18.8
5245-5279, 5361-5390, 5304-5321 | -1.4 Ang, 17.6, 18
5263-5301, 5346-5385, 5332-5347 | -0.6 Ang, 17.9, 18.4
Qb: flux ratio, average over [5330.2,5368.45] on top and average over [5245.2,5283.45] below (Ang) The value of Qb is 1.06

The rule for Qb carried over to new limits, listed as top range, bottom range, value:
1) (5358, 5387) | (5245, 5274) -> 1.03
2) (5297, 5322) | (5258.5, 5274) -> 1.11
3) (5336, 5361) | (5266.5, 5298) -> 1.05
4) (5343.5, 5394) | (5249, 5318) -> 1.01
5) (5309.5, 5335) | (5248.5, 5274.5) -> 1.08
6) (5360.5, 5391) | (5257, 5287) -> 1.02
